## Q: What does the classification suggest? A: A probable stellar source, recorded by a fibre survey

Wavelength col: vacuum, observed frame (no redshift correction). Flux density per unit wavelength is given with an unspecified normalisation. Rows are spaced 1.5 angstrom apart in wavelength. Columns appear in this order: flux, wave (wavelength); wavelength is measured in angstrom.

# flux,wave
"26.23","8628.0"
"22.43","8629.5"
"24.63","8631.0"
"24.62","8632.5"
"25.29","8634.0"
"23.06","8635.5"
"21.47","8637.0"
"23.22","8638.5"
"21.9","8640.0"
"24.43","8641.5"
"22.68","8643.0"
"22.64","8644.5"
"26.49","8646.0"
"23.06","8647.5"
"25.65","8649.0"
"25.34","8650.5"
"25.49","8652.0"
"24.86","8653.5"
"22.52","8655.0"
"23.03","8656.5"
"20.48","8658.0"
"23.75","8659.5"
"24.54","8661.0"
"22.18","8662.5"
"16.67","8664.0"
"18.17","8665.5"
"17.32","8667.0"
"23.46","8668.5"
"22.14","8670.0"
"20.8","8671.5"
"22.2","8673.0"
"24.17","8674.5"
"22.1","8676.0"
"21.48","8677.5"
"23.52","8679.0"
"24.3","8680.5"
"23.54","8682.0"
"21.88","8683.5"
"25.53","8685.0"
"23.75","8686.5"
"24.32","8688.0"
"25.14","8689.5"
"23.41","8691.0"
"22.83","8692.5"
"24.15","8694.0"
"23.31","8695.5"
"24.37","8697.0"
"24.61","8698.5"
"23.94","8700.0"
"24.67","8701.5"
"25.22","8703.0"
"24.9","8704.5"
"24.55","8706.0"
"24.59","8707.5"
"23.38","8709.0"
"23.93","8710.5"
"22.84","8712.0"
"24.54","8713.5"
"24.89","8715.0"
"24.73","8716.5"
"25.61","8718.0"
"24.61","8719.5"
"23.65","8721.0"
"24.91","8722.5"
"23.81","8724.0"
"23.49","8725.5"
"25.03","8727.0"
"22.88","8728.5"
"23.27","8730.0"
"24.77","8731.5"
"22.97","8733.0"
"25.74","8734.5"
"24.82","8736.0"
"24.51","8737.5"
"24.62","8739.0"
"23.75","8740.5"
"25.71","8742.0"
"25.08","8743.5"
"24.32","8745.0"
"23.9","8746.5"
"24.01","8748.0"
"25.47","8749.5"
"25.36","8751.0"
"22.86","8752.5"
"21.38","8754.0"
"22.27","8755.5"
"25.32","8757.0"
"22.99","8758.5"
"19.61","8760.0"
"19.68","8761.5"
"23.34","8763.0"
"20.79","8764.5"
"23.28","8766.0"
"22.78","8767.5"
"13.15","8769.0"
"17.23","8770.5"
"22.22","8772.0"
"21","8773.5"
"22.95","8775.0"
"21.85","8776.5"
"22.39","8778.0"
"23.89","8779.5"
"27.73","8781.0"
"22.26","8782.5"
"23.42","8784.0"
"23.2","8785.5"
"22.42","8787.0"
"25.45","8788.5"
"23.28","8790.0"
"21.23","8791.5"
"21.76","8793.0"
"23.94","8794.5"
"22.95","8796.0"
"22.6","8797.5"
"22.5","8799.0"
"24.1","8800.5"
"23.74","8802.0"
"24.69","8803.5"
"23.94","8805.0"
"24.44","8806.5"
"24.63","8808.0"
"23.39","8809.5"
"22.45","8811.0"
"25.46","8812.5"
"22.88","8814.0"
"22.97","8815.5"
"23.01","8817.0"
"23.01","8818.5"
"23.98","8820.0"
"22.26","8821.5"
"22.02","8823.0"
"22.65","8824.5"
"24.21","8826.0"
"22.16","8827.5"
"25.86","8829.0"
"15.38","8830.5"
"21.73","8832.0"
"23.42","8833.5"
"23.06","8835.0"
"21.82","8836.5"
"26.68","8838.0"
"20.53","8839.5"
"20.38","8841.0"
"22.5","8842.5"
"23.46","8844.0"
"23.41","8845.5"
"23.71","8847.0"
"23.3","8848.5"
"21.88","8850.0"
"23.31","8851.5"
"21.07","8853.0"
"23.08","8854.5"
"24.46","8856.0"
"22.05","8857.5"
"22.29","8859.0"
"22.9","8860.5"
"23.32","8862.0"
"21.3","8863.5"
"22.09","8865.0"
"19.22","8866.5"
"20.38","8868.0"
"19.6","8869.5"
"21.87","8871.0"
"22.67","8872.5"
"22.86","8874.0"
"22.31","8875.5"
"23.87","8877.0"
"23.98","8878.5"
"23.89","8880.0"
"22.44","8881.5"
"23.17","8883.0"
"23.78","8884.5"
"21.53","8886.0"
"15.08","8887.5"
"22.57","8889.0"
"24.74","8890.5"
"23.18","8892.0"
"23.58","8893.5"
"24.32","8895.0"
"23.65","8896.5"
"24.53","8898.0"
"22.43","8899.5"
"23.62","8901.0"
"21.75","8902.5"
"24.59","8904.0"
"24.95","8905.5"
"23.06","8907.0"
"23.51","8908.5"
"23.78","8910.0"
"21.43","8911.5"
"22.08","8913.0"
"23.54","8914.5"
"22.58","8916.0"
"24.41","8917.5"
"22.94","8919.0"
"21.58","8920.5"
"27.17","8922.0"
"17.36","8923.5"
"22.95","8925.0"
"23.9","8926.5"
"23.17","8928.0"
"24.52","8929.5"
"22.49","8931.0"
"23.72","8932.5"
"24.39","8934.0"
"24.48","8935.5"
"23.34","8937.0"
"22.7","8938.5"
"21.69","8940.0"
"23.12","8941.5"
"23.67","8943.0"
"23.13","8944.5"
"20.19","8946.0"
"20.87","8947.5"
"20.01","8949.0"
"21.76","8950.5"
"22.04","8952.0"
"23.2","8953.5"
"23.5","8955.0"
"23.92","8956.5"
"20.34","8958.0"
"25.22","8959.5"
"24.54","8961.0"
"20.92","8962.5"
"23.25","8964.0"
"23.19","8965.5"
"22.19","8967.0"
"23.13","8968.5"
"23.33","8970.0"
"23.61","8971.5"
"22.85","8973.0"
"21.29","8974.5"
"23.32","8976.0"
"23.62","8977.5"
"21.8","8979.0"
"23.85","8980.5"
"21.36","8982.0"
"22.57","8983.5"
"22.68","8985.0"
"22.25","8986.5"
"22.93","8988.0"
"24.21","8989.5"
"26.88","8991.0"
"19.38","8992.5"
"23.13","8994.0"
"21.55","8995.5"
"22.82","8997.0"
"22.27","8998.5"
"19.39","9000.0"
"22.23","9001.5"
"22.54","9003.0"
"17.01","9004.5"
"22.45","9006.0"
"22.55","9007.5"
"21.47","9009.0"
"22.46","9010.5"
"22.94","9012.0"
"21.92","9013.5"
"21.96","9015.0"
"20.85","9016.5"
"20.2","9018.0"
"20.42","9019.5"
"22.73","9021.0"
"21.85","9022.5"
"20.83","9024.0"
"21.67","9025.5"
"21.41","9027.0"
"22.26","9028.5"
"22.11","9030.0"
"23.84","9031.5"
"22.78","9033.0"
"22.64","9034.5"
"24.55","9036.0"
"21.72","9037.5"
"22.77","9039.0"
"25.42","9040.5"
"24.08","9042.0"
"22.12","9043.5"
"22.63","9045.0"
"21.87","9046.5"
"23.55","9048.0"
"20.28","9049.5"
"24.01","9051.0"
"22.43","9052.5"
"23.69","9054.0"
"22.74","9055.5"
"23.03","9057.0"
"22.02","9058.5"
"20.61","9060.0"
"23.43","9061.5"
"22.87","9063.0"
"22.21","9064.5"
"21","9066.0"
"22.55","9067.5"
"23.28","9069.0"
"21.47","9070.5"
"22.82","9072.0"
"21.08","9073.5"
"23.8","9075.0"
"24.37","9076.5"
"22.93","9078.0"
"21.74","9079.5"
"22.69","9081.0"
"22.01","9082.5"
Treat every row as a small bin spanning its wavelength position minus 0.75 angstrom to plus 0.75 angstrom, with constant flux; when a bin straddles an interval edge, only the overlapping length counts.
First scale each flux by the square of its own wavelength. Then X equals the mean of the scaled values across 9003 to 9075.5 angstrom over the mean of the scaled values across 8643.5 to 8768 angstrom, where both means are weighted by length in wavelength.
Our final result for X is 1.02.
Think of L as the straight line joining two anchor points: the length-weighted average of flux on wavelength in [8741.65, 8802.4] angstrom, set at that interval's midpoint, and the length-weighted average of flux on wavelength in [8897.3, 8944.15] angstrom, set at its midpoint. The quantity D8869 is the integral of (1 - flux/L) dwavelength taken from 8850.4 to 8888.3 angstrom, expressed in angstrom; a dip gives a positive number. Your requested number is 1.55 angstrom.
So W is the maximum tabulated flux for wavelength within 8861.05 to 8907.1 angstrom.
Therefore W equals 24.95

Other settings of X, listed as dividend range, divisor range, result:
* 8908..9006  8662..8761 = 1.02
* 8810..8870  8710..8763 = 0.96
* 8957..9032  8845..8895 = 1.02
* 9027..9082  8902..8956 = 1.02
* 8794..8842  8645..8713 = 1.02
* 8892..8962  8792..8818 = 1.01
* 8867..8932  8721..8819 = 1.01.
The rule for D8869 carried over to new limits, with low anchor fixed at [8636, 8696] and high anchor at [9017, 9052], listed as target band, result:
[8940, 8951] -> 0.36 angstrom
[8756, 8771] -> 1.25 angstrom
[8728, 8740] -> -0.72 angstrom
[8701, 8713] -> -0.72 angstrom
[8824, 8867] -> 0.40 angstrom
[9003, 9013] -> 0.39 angstrom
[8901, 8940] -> -1.06 angstrom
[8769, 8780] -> 0.86 angstrom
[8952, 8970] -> -0.39 angstrom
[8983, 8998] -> -0.24 angstrom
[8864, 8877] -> 0.65 angstrom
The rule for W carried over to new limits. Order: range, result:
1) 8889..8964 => 27.17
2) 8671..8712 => 25.53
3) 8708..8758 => 25.74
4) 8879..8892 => 24.74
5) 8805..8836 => 25.86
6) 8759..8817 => 27.73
